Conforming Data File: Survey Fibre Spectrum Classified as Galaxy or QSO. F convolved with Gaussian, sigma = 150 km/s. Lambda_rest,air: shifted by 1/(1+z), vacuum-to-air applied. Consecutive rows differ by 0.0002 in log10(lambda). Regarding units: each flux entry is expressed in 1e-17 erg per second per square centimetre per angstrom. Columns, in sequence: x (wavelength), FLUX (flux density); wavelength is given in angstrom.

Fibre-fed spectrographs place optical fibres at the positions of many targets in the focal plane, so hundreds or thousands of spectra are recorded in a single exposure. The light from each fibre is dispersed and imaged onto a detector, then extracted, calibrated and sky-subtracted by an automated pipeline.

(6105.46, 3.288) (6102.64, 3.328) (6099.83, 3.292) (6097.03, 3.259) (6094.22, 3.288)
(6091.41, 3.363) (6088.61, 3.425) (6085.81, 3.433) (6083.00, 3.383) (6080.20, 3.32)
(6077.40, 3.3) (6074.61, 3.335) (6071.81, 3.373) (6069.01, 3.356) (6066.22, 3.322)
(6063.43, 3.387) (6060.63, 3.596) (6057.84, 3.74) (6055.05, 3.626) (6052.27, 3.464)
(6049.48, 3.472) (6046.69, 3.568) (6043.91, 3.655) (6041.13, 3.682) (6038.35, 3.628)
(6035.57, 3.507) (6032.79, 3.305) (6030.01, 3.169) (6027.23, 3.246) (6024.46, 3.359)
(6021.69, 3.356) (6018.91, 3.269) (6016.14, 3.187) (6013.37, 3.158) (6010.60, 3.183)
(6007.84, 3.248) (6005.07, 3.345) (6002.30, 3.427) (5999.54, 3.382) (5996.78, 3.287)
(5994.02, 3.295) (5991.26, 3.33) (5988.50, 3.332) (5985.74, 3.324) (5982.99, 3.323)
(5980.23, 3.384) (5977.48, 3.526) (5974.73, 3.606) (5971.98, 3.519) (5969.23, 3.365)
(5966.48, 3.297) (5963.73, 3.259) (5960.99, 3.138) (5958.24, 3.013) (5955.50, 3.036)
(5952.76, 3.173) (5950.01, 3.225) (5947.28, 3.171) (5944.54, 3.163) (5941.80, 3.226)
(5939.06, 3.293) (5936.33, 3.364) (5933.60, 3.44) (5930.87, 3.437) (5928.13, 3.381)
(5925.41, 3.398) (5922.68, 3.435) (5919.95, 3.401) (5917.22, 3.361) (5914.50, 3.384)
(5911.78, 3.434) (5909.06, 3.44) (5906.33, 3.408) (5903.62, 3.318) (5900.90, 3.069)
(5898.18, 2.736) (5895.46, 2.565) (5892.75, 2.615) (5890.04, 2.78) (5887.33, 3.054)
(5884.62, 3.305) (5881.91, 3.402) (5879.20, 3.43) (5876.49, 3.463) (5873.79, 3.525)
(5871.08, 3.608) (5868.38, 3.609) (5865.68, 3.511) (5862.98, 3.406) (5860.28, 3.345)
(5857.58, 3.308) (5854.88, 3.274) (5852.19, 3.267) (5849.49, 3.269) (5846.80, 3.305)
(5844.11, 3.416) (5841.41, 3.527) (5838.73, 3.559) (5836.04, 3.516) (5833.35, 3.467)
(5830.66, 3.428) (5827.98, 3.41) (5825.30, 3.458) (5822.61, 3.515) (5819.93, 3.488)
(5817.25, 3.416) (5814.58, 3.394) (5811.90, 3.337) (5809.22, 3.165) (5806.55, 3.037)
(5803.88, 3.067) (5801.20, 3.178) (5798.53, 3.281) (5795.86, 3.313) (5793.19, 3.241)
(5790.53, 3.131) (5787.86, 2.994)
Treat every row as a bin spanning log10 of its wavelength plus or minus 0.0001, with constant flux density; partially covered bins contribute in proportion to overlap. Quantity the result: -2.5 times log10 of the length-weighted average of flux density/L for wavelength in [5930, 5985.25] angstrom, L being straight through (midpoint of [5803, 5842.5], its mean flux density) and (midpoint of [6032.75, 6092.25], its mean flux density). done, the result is 0.044 mag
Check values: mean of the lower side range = 3.39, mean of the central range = 3.3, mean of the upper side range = 3.47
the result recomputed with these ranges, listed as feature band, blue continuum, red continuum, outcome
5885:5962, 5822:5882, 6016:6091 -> 0.077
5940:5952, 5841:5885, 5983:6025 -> 0.049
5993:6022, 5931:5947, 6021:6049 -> 0.041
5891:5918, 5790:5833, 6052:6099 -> 0.074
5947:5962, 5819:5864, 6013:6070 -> 0.100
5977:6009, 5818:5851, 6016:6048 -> 0.025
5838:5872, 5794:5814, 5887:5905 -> -0.133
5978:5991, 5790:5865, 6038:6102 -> 0.018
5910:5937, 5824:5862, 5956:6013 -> -0.017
